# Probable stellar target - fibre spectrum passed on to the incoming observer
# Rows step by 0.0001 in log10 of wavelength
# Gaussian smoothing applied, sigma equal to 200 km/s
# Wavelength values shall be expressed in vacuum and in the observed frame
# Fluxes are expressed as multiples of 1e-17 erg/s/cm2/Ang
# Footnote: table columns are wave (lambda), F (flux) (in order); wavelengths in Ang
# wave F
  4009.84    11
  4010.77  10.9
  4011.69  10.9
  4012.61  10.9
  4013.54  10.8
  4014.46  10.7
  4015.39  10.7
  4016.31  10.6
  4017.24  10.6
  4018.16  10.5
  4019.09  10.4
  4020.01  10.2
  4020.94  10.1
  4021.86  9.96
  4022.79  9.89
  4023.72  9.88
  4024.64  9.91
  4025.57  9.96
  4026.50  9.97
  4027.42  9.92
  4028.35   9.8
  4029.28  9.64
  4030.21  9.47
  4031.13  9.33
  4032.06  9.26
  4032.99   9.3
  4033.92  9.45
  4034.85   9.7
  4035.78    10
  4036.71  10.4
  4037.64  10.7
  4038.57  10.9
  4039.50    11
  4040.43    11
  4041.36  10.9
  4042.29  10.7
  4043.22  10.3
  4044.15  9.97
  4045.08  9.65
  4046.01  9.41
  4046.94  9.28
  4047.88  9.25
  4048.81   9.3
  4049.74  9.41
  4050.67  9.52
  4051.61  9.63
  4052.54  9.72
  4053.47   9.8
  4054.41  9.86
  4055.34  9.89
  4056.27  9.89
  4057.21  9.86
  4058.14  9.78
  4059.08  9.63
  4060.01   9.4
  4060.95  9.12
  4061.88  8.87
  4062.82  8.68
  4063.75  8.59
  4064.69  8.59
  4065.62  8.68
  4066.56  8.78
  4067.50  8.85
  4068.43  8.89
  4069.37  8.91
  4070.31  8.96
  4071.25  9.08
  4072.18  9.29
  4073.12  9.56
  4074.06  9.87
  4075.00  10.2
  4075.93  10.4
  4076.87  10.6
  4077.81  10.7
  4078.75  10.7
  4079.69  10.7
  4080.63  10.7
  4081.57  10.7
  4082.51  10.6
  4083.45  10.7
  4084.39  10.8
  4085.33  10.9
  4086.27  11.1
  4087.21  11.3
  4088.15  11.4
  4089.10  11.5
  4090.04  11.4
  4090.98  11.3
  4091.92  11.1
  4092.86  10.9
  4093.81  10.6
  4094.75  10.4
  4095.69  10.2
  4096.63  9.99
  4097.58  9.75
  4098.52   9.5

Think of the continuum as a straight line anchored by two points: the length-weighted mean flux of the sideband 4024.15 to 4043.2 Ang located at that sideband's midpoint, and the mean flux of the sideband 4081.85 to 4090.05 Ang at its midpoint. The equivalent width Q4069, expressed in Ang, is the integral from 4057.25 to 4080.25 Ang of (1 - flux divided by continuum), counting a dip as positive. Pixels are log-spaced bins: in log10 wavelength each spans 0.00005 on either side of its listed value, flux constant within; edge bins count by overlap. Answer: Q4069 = 2.72 Ang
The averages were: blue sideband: 10.1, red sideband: 11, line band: 9.47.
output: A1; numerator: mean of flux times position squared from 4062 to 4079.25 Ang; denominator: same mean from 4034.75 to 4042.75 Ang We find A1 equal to 0.90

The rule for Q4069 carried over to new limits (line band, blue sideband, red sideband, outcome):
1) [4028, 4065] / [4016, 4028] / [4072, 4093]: 2.3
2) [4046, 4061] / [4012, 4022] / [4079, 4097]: 1.6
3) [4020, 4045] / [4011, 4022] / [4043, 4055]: 0.1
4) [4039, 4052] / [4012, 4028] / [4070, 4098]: 0.5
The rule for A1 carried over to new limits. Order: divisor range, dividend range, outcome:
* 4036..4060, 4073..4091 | 1.10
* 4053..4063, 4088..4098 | 1.15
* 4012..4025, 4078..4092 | 1.09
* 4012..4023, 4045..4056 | 0.93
